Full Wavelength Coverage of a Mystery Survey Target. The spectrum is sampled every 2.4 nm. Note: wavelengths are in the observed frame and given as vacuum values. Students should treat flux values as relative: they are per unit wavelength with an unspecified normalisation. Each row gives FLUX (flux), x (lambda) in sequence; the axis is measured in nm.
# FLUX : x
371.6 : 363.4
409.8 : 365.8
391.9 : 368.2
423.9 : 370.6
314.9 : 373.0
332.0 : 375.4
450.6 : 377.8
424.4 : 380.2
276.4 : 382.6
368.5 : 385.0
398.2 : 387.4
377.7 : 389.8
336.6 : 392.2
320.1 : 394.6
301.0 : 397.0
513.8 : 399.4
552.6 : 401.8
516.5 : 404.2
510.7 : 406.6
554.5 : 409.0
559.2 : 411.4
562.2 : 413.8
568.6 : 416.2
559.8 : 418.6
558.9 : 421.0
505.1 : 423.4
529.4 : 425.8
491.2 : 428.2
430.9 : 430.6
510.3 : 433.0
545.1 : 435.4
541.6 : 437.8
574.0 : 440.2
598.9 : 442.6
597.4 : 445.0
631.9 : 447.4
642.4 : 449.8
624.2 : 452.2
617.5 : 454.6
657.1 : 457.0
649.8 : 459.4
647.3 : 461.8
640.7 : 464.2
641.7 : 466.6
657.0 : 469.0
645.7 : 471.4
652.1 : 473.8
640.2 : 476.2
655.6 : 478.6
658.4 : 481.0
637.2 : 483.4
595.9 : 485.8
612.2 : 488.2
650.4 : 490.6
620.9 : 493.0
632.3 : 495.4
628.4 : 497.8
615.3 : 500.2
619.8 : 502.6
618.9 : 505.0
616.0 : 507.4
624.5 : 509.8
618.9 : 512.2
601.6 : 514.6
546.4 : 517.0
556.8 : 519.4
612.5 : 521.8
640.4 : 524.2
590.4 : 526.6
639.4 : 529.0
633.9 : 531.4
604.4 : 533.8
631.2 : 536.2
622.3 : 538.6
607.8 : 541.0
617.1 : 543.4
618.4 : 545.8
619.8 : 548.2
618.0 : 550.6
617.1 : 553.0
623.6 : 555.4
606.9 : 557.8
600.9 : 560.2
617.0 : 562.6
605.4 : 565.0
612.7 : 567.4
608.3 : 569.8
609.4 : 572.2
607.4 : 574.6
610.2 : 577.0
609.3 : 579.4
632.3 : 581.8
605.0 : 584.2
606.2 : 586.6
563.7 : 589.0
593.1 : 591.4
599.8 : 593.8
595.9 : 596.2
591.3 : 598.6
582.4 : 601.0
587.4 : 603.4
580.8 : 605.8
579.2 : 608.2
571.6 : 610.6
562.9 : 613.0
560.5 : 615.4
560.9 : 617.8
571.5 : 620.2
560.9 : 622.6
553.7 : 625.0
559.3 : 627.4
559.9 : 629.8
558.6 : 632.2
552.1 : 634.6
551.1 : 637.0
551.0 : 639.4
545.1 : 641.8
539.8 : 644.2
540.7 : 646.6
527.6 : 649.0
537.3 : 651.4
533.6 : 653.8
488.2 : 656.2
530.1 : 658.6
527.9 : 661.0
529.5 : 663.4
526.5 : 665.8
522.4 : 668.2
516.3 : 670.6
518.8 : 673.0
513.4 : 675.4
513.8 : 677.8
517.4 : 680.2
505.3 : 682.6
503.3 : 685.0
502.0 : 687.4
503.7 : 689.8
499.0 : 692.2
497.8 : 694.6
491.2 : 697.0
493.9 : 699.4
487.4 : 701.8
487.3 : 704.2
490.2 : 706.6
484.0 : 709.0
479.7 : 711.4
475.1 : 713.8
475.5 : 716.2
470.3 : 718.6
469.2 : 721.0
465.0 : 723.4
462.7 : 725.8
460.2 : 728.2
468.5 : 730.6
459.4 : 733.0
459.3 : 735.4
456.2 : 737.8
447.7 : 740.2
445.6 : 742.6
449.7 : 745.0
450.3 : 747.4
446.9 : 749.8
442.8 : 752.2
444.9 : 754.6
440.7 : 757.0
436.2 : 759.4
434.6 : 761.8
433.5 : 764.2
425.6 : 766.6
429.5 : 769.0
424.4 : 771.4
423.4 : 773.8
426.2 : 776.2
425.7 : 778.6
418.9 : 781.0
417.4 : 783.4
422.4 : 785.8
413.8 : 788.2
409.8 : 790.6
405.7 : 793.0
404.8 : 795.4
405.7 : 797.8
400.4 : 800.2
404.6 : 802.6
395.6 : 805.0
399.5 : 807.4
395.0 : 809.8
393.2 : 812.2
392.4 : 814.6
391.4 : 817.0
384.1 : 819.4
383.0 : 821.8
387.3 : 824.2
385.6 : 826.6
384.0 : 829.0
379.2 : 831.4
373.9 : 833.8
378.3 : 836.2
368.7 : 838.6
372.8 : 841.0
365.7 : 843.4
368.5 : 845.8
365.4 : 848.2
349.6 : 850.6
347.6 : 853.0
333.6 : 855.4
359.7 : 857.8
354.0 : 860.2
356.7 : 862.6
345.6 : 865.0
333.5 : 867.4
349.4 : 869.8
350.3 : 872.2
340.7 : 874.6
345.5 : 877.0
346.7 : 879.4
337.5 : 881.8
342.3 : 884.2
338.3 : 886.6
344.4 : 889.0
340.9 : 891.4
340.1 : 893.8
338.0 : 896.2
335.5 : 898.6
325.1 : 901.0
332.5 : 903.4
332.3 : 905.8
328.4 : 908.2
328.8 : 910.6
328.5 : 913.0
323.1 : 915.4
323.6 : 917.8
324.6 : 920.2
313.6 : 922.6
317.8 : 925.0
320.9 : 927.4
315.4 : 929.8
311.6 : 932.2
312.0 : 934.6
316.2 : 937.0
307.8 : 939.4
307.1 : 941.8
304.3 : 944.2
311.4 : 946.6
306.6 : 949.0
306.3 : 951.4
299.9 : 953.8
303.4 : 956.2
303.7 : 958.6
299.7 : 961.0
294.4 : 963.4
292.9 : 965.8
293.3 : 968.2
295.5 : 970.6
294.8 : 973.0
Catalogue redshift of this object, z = 0.00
